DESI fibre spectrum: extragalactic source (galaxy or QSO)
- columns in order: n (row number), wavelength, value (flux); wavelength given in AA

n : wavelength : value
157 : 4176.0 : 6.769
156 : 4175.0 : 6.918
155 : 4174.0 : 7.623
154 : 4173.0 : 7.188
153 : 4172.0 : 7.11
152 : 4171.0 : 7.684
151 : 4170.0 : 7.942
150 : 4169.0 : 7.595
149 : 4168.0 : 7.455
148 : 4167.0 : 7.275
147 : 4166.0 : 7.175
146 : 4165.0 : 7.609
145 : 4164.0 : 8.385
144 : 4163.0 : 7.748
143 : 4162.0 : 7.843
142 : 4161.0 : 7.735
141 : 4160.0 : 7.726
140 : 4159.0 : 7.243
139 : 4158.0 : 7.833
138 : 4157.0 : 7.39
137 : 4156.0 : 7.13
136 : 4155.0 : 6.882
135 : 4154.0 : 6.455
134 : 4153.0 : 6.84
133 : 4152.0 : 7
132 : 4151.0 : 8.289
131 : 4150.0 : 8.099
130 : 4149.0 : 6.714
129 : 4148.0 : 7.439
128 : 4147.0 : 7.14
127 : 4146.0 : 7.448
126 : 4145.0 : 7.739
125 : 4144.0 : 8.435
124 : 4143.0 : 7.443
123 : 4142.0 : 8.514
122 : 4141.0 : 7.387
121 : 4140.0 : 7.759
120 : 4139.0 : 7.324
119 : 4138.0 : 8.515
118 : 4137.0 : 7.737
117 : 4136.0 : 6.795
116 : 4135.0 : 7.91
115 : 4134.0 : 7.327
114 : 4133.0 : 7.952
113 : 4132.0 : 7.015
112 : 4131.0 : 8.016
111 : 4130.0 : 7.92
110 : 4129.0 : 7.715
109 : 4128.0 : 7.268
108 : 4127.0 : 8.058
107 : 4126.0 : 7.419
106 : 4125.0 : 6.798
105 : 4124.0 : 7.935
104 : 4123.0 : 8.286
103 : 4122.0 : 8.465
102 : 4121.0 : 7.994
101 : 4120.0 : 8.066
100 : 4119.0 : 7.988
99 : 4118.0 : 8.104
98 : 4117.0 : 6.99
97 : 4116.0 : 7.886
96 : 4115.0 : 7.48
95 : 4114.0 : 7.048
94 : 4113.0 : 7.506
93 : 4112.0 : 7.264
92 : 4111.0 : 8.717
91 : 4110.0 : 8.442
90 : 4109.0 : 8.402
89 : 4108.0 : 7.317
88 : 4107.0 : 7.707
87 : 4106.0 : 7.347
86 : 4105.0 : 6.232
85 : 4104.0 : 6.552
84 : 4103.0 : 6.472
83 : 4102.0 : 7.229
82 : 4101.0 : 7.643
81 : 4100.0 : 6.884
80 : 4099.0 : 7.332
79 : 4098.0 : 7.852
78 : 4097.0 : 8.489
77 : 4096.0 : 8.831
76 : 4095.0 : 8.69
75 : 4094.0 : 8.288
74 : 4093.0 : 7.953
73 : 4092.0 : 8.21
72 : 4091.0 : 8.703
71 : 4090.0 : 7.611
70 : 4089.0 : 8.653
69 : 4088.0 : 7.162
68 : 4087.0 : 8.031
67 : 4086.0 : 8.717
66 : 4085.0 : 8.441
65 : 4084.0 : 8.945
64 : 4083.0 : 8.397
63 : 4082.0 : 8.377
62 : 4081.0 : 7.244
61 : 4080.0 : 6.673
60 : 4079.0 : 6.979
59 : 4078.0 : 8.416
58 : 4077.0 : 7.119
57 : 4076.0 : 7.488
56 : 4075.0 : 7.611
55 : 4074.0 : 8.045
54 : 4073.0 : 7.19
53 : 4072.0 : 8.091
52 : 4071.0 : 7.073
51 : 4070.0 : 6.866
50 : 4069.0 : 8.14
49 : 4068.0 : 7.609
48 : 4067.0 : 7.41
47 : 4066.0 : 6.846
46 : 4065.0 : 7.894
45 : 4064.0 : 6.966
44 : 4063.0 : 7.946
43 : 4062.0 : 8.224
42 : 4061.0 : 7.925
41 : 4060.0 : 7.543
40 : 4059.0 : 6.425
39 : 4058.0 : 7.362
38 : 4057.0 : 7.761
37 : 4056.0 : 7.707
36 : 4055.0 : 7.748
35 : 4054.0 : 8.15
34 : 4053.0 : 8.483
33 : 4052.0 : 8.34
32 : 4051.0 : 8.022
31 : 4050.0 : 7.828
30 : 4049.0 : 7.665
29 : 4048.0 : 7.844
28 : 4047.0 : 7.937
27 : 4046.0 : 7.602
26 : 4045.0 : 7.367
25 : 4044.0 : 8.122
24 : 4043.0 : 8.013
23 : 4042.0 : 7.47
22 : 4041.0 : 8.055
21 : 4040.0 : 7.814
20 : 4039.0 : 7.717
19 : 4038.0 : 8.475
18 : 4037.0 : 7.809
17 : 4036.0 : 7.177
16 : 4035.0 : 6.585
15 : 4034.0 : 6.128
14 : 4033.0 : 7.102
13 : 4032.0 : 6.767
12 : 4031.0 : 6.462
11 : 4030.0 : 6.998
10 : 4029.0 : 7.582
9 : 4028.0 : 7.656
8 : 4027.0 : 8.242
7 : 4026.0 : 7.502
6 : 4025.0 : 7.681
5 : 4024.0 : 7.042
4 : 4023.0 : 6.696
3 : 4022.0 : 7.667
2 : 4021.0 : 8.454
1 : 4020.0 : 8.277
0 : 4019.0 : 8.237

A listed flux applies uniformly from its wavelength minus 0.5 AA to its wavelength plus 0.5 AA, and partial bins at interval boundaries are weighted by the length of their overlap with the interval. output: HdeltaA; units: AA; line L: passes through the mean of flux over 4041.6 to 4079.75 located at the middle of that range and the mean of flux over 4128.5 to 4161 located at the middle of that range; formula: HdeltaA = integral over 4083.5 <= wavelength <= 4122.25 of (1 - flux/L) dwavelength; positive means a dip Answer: -1.2 AA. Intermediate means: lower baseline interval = 7.66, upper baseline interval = 7.54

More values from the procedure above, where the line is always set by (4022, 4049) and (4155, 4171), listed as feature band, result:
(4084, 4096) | -1.2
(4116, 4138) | -0.5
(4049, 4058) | -0.6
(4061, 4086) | -0.6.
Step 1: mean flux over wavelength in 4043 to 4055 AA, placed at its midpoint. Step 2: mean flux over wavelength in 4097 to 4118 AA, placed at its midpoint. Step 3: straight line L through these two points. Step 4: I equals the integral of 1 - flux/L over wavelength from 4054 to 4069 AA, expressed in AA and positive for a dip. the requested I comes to 0.5 AA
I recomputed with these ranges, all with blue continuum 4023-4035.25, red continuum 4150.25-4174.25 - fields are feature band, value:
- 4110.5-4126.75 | -0.9 AA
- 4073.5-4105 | -2.3 AA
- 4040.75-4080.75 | -2.4 AA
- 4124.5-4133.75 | -0.2 AA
